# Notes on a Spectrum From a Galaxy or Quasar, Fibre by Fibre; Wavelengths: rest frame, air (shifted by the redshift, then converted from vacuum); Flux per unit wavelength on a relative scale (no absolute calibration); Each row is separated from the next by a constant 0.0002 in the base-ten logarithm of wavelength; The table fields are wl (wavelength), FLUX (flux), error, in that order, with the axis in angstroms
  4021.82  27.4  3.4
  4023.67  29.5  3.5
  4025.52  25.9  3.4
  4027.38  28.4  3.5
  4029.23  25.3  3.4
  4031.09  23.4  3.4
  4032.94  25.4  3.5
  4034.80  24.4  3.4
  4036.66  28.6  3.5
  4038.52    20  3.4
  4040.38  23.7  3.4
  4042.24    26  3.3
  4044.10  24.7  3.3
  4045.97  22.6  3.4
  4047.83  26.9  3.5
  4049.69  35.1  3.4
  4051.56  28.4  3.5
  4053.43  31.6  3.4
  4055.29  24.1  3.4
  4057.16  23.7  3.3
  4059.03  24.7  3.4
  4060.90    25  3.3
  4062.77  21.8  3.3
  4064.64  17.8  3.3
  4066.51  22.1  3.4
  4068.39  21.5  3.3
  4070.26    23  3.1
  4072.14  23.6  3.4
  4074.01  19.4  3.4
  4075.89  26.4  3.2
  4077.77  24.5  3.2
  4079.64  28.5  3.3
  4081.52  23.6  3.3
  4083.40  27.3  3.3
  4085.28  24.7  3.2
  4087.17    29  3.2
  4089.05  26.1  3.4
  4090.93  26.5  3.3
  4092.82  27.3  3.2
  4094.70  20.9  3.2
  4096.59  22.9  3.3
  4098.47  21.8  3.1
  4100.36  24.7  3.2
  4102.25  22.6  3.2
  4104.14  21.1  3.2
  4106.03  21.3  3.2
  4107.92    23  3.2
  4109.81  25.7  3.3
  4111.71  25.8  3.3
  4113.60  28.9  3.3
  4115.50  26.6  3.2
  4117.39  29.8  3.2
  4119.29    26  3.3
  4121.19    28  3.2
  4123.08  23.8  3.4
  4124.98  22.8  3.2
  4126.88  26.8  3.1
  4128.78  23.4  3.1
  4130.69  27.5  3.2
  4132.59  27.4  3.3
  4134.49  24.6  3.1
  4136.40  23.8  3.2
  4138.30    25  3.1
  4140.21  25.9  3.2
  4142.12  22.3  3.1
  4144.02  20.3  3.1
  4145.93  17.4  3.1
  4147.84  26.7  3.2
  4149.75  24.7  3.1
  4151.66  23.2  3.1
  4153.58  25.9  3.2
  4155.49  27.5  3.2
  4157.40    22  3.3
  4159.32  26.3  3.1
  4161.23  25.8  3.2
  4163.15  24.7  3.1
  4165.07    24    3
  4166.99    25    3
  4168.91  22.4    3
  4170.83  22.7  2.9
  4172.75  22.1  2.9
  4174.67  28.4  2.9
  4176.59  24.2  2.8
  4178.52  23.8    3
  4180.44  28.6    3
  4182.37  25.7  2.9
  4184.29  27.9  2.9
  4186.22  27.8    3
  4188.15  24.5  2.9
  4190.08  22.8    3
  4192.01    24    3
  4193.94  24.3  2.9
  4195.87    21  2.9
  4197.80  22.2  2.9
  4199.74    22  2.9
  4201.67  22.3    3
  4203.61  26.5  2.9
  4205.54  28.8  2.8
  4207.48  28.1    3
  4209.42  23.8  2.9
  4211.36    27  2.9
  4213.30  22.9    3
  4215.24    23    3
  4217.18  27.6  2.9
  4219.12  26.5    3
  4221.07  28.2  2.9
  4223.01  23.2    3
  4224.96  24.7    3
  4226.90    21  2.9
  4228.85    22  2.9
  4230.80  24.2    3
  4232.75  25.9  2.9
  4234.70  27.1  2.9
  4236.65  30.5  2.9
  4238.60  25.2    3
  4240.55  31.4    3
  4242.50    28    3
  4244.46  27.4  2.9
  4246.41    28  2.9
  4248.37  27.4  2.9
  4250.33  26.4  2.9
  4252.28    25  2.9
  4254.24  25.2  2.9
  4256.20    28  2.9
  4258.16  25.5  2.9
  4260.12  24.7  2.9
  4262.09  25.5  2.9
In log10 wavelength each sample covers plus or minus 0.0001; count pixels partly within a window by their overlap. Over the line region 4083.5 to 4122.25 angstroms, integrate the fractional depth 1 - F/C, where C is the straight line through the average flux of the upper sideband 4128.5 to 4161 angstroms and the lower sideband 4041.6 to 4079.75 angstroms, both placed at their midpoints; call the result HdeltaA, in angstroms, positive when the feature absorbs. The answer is -1.0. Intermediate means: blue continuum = 24.7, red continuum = 24.4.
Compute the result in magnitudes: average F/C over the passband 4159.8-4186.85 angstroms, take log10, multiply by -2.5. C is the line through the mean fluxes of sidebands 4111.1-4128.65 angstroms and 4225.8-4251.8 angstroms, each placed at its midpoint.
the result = 0.05 mag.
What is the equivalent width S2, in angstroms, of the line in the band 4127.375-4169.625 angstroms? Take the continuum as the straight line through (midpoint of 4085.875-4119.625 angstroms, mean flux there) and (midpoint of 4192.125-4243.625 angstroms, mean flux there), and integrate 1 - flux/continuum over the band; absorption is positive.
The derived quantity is 1.2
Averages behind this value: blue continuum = 25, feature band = 24.4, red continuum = 25.3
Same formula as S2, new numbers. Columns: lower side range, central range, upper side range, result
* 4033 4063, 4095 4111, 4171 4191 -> 1.75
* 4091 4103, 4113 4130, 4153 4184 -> -1.50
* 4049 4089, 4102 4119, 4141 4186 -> -0.24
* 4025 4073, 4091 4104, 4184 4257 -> 0.85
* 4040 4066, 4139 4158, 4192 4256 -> 1.38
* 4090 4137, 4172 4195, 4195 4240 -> -0.34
